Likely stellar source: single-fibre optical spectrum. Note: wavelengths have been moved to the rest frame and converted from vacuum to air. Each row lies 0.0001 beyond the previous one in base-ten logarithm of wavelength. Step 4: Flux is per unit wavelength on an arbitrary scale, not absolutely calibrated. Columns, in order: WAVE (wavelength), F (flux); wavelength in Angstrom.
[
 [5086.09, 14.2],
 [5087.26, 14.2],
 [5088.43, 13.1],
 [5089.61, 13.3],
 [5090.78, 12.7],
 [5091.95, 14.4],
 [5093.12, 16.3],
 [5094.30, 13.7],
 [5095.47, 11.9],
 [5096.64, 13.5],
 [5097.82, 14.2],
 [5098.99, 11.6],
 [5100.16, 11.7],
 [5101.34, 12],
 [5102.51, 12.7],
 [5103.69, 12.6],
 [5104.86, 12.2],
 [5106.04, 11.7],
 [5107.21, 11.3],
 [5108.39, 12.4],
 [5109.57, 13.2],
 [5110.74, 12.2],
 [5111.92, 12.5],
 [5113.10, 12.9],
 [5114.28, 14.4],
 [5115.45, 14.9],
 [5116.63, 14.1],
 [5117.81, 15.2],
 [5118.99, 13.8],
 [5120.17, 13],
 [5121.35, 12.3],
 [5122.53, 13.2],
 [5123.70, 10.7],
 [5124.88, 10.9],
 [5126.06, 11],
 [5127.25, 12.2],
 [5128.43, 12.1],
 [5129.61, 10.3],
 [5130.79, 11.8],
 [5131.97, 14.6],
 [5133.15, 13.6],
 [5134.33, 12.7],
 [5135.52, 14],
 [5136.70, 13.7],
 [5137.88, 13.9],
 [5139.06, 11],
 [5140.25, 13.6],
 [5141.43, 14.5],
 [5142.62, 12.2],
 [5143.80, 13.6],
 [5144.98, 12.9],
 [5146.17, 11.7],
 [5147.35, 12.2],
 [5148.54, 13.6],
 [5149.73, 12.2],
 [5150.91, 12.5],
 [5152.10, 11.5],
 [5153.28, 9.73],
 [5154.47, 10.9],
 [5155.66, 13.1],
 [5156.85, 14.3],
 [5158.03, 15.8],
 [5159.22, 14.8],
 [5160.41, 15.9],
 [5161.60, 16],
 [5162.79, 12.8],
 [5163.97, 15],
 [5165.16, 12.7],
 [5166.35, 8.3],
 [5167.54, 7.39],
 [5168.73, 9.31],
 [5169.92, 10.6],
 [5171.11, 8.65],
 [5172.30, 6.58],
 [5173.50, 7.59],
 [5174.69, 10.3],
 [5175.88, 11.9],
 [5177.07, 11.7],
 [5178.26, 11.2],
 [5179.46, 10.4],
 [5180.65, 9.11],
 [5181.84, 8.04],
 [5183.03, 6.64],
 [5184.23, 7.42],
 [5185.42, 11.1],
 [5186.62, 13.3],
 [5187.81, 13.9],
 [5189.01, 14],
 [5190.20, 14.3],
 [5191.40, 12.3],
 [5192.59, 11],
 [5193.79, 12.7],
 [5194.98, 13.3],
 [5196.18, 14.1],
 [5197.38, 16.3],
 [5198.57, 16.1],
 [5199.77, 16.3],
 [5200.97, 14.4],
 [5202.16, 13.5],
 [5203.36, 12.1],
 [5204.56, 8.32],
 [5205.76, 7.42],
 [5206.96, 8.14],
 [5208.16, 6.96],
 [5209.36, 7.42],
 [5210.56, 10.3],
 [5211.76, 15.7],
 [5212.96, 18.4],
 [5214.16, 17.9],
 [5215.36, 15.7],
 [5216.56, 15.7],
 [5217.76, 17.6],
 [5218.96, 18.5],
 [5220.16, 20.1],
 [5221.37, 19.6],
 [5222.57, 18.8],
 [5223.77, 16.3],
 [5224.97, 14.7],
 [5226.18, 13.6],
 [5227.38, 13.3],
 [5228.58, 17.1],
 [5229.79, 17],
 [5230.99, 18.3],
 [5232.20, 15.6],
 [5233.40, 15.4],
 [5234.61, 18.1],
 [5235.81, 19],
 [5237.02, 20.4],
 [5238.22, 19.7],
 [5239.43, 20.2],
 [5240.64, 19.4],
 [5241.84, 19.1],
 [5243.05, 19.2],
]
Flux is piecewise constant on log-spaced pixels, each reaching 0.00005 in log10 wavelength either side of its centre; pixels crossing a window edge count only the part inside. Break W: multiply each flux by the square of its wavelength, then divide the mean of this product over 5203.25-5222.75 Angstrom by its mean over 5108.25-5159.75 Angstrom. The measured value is 1.12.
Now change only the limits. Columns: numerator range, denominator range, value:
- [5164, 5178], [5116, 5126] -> 0.78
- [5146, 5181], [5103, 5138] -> 0.92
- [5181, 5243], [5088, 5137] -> 1.18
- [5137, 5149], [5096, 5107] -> 1.06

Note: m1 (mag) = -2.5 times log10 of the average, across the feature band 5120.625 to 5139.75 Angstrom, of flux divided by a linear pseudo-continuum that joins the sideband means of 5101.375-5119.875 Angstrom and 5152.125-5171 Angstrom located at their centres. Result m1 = 0.03 mag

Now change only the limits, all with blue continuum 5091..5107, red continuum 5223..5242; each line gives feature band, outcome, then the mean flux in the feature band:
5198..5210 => 0.42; 11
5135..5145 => 0.08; 13.3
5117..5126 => 0.08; 12.7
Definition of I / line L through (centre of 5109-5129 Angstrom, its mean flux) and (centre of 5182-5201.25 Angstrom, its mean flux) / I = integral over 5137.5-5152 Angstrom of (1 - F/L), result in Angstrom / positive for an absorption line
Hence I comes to 0.1 Angstrom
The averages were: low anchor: 12.9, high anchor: 12.8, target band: 12.8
